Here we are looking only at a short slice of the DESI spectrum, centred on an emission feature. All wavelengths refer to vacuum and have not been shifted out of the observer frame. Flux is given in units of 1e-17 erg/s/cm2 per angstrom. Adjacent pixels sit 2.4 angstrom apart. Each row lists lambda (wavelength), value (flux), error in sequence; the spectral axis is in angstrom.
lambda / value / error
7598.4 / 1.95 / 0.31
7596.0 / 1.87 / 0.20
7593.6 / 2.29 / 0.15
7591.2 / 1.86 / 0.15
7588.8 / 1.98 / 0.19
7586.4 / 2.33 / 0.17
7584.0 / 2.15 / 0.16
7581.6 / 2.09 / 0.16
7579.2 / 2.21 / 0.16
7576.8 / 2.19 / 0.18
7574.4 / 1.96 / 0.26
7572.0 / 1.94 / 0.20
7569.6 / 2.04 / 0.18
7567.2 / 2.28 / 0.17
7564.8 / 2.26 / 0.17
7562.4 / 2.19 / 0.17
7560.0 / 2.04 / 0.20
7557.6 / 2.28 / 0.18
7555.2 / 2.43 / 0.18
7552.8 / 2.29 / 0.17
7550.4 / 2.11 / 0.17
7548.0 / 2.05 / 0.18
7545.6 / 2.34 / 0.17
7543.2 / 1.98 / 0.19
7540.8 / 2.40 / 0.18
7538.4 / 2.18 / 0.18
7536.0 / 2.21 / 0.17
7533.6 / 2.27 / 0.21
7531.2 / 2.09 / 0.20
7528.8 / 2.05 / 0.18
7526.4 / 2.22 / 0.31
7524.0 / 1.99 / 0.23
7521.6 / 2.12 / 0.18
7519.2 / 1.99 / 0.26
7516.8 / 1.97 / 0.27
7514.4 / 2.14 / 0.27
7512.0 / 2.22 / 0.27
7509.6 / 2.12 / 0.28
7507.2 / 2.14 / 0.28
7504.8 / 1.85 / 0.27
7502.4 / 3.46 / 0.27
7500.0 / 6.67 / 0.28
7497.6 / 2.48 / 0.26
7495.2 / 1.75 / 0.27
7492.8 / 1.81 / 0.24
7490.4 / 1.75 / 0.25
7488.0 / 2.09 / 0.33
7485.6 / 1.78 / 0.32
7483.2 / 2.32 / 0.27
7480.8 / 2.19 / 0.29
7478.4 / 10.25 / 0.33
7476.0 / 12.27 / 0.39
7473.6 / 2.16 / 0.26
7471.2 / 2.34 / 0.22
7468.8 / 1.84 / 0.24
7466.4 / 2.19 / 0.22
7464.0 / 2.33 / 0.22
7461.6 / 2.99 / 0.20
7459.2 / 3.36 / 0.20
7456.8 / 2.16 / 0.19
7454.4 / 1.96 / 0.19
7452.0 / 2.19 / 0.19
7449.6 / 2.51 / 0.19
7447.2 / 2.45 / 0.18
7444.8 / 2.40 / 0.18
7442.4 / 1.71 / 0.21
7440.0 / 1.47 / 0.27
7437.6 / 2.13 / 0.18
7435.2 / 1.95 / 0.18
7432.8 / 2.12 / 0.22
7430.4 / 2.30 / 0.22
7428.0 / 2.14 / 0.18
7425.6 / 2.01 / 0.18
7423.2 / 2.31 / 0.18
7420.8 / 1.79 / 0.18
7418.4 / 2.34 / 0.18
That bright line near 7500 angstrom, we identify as [N II]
